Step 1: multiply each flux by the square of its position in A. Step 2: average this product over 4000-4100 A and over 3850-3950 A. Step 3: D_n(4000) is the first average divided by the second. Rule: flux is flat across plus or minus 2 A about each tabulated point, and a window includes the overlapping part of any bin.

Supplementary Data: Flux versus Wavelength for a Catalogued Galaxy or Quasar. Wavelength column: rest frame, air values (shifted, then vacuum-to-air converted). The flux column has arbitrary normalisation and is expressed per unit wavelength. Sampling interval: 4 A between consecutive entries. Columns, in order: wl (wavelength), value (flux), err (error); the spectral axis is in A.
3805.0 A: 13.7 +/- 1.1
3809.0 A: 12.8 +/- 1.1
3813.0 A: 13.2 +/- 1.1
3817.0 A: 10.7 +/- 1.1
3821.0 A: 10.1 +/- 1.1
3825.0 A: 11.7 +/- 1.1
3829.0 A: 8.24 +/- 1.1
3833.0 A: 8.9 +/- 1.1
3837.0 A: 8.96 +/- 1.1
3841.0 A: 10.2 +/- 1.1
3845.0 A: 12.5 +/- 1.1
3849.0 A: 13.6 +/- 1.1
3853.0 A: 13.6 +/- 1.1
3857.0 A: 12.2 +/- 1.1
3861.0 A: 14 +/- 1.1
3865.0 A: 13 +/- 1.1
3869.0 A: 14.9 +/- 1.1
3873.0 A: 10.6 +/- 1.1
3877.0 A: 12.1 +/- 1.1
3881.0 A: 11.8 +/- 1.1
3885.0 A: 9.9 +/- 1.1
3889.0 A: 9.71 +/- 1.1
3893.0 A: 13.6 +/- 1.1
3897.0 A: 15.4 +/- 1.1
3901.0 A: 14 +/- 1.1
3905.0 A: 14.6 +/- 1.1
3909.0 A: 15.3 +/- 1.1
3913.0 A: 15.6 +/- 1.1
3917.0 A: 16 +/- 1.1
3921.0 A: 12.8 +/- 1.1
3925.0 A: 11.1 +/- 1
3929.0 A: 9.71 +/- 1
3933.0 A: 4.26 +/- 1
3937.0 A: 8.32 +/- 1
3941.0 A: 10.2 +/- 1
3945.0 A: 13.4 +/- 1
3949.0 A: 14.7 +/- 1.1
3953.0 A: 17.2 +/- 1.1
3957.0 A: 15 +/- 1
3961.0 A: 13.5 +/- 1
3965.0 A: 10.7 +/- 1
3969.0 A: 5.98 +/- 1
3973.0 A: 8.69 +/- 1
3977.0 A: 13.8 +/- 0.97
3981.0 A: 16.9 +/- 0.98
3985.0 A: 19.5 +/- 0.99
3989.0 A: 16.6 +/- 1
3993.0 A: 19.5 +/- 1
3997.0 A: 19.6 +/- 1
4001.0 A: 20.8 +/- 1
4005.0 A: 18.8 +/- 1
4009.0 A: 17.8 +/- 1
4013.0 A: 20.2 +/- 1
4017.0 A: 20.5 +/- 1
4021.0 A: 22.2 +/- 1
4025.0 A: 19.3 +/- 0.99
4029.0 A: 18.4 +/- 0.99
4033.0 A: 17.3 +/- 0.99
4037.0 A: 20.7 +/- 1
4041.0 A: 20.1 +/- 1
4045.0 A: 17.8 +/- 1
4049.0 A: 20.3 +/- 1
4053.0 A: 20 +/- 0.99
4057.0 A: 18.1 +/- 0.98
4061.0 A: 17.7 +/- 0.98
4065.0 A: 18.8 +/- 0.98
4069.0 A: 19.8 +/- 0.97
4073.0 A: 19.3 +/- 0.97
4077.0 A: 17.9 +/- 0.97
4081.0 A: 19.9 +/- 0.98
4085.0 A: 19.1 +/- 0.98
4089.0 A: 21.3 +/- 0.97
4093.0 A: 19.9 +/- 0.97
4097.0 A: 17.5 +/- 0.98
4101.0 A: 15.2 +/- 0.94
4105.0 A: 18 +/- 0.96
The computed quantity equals 1.68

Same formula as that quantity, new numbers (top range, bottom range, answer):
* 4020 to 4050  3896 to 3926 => 1.43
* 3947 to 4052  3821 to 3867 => 1.62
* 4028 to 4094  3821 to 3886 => 1.83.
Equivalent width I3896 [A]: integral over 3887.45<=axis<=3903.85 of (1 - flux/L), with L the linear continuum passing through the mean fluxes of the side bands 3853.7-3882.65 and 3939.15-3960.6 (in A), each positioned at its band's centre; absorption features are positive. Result -0.2 A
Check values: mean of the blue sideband 12.7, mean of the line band 13.3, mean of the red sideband 14.1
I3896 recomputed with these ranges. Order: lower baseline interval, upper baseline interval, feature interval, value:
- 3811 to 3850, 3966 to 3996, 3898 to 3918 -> -3.80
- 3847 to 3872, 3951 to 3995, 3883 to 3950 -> 7.86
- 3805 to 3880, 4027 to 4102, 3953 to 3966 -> 1.39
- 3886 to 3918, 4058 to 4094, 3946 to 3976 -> 6.53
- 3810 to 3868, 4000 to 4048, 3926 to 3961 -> 9.65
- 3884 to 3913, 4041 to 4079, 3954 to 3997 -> 4.77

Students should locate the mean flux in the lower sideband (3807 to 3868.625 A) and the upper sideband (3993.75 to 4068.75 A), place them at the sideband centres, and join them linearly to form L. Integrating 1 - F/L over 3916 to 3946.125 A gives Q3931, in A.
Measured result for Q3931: 9.5 A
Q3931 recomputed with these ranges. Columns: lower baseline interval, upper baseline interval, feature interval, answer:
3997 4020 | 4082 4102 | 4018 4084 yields 0.11 A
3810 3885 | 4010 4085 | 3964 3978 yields 5.94 A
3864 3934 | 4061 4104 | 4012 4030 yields -3.78 A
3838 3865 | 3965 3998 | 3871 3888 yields 2.61 A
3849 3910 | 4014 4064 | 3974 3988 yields 0.75 A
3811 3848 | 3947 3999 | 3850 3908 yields -4.18 A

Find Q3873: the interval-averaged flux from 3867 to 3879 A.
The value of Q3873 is 12.5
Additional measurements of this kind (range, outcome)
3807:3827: 11.7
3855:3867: 13.1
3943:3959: 15.1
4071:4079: 18.6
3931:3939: 6.29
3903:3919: 15.4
